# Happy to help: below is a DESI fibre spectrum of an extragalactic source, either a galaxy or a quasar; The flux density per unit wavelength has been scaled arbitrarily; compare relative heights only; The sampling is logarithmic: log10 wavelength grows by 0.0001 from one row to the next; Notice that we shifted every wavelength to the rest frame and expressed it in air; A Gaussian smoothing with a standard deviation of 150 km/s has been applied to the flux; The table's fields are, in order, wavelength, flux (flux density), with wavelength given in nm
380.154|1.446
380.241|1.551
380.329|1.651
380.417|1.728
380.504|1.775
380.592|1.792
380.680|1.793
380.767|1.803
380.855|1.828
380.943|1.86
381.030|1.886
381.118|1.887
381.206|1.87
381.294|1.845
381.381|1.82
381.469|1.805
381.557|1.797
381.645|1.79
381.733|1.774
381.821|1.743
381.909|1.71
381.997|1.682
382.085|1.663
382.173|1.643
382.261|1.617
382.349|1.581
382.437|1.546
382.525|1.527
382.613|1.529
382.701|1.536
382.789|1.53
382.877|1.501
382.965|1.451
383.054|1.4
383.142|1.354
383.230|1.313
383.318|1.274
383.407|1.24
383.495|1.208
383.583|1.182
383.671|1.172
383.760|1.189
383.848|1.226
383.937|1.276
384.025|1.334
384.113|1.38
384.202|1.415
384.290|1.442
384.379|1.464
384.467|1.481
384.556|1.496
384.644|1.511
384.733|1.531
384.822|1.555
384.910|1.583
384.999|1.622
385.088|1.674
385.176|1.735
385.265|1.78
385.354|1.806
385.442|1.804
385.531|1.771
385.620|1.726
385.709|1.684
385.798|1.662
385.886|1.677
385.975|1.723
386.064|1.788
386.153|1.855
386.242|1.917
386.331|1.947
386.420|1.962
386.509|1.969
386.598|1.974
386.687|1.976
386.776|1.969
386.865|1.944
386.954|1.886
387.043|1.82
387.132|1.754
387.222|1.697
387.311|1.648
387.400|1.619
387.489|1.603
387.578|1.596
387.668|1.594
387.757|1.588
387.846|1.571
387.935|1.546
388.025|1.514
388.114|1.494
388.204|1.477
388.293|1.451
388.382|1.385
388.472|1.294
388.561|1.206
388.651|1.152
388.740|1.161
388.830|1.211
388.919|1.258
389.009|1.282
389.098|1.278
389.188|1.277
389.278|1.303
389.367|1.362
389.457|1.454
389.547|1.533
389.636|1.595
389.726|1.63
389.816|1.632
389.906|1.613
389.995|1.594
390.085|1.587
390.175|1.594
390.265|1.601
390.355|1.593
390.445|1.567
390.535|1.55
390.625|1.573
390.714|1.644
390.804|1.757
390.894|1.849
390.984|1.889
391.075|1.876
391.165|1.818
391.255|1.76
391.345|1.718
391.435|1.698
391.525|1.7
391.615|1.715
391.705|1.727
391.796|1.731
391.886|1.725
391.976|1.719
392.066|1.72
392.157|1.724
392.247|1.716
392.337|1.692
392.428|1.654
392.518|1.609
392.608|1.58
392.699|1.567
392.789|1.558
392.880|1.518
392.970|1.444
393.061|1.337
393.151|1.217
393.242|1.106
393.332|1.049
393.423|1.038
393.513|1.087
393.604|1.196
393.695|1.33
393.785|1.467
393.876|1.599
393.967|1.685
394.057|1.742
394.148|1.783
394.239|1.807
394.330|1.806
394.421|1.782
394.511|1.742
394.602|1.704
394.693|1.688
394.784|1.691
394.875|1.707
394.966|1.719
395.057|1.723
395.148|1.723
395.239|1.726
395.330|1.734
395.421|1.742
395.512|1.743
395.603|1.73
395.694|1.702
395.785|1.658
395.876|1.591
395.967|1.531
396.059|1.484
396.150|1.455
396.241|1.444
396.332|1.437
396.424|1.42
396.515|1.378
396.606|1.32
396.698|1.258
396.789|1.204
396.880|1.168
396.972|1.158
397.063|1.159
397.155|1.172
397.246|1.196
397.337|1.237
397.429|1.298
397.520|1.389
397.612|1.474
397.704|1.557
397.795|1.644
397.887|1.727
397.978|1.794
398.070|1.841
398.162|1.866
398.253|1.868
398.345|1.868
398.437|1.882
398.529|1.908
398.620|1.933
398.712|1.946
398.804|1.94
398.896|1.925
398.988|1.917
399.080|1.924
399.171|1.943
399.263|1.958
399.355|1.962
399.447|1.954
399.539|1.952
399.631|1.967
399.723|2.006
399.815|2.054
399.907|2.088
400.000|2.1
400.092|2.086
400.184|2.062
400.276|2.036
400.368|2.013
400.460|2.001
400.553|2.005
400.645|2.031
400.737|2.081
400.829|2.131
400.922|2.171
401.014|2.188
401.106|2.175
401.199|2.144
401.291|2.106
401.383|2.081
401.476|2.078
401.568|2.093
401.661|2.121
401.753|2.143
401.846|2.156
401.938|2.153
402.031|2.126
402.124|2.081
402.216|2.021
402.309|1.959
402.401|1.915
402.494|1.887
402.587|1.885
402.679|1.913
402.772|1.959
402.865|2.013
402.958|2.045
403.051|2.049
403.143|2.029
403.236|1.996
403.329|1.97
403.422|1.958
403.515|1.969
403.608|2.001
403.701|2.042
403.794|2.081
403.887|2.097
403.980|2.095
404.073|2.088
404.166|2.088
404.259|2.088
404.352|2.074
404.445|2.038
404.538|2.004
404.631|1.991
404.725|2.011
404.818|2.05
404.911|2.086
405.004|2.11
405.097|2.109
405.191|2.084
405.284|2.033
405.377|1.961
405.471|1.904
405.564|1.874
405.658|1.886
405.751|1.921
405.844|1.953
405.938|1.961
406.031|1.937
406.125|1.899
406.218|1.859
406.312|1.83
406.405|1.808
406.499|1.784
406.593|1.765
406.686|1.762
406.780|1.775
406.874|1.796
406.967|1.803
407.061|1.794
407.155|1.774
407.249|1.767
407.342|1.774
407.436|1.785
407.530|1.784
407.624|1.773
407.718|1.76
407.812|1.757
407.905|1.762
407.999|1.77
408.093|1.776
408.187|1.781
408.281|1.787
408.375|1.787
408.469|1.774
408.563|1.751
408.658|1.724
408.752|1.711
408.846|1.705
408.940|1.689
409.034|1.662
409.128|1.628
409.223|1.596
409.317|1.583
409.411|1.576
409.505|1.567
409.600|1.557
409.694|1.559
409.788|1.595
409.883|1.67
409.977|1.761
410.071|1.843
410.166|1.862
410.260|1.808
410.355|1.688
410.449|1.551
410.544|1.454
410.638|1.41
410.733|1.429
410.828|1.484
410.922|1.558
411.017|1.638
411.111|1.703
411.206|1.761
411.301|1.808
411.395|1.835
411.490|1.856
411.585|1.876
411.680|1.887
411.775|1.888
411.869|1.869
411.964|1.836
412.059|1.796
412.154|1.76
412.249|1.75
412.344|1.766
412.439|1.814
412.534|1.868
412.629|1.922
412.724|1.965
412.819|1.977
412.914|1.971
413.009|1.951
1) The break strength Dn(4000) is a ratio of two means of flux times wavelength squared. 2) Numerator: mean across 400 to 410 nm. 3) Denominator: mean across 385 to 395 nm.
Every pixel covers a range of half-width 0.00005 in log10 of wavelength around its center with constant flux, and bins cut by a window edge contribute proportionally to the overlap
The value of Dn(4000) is 1.3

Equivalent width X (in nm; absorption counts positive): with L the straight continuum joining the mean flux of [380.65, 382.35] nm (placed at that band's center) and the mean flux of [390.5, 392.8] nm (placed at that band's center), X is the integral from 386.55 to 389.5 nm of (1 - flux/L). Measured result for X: 0.35 nm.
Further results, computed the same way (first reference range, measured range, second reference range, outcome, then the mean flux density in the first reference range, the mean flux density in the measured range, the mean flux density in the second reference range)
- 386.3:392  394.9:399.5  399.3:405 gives 0.62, 1.61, 1.63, 2.05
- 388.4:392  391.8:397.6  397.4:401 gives 0.72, 1.55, 1.51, 1.91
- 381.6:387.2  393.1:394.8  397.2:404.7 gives 0.30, 1.61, 1.5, 1.96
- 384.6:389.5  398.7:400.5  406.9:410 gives -0.35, 1.61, 1.99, 1.71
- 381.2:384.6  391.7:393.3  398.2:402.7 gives 0.20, 1.5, 1.57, 2.02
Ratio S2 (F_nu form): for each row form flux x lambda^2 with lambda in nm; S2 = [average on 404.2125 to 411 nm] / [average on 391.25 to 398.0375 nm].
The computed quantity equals 1.2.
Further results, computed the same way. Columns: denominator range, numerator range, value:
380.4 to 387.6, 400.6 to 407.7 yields 1.33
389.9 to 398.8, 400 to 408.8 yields 1.29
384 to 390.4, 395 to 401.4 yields 1.17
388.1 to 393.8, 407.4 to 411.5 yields 1.22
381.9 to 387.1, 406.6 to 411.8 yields 1.21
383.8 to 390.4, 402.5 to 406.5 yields 1.37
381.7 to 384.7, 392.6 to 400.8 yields 1.23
